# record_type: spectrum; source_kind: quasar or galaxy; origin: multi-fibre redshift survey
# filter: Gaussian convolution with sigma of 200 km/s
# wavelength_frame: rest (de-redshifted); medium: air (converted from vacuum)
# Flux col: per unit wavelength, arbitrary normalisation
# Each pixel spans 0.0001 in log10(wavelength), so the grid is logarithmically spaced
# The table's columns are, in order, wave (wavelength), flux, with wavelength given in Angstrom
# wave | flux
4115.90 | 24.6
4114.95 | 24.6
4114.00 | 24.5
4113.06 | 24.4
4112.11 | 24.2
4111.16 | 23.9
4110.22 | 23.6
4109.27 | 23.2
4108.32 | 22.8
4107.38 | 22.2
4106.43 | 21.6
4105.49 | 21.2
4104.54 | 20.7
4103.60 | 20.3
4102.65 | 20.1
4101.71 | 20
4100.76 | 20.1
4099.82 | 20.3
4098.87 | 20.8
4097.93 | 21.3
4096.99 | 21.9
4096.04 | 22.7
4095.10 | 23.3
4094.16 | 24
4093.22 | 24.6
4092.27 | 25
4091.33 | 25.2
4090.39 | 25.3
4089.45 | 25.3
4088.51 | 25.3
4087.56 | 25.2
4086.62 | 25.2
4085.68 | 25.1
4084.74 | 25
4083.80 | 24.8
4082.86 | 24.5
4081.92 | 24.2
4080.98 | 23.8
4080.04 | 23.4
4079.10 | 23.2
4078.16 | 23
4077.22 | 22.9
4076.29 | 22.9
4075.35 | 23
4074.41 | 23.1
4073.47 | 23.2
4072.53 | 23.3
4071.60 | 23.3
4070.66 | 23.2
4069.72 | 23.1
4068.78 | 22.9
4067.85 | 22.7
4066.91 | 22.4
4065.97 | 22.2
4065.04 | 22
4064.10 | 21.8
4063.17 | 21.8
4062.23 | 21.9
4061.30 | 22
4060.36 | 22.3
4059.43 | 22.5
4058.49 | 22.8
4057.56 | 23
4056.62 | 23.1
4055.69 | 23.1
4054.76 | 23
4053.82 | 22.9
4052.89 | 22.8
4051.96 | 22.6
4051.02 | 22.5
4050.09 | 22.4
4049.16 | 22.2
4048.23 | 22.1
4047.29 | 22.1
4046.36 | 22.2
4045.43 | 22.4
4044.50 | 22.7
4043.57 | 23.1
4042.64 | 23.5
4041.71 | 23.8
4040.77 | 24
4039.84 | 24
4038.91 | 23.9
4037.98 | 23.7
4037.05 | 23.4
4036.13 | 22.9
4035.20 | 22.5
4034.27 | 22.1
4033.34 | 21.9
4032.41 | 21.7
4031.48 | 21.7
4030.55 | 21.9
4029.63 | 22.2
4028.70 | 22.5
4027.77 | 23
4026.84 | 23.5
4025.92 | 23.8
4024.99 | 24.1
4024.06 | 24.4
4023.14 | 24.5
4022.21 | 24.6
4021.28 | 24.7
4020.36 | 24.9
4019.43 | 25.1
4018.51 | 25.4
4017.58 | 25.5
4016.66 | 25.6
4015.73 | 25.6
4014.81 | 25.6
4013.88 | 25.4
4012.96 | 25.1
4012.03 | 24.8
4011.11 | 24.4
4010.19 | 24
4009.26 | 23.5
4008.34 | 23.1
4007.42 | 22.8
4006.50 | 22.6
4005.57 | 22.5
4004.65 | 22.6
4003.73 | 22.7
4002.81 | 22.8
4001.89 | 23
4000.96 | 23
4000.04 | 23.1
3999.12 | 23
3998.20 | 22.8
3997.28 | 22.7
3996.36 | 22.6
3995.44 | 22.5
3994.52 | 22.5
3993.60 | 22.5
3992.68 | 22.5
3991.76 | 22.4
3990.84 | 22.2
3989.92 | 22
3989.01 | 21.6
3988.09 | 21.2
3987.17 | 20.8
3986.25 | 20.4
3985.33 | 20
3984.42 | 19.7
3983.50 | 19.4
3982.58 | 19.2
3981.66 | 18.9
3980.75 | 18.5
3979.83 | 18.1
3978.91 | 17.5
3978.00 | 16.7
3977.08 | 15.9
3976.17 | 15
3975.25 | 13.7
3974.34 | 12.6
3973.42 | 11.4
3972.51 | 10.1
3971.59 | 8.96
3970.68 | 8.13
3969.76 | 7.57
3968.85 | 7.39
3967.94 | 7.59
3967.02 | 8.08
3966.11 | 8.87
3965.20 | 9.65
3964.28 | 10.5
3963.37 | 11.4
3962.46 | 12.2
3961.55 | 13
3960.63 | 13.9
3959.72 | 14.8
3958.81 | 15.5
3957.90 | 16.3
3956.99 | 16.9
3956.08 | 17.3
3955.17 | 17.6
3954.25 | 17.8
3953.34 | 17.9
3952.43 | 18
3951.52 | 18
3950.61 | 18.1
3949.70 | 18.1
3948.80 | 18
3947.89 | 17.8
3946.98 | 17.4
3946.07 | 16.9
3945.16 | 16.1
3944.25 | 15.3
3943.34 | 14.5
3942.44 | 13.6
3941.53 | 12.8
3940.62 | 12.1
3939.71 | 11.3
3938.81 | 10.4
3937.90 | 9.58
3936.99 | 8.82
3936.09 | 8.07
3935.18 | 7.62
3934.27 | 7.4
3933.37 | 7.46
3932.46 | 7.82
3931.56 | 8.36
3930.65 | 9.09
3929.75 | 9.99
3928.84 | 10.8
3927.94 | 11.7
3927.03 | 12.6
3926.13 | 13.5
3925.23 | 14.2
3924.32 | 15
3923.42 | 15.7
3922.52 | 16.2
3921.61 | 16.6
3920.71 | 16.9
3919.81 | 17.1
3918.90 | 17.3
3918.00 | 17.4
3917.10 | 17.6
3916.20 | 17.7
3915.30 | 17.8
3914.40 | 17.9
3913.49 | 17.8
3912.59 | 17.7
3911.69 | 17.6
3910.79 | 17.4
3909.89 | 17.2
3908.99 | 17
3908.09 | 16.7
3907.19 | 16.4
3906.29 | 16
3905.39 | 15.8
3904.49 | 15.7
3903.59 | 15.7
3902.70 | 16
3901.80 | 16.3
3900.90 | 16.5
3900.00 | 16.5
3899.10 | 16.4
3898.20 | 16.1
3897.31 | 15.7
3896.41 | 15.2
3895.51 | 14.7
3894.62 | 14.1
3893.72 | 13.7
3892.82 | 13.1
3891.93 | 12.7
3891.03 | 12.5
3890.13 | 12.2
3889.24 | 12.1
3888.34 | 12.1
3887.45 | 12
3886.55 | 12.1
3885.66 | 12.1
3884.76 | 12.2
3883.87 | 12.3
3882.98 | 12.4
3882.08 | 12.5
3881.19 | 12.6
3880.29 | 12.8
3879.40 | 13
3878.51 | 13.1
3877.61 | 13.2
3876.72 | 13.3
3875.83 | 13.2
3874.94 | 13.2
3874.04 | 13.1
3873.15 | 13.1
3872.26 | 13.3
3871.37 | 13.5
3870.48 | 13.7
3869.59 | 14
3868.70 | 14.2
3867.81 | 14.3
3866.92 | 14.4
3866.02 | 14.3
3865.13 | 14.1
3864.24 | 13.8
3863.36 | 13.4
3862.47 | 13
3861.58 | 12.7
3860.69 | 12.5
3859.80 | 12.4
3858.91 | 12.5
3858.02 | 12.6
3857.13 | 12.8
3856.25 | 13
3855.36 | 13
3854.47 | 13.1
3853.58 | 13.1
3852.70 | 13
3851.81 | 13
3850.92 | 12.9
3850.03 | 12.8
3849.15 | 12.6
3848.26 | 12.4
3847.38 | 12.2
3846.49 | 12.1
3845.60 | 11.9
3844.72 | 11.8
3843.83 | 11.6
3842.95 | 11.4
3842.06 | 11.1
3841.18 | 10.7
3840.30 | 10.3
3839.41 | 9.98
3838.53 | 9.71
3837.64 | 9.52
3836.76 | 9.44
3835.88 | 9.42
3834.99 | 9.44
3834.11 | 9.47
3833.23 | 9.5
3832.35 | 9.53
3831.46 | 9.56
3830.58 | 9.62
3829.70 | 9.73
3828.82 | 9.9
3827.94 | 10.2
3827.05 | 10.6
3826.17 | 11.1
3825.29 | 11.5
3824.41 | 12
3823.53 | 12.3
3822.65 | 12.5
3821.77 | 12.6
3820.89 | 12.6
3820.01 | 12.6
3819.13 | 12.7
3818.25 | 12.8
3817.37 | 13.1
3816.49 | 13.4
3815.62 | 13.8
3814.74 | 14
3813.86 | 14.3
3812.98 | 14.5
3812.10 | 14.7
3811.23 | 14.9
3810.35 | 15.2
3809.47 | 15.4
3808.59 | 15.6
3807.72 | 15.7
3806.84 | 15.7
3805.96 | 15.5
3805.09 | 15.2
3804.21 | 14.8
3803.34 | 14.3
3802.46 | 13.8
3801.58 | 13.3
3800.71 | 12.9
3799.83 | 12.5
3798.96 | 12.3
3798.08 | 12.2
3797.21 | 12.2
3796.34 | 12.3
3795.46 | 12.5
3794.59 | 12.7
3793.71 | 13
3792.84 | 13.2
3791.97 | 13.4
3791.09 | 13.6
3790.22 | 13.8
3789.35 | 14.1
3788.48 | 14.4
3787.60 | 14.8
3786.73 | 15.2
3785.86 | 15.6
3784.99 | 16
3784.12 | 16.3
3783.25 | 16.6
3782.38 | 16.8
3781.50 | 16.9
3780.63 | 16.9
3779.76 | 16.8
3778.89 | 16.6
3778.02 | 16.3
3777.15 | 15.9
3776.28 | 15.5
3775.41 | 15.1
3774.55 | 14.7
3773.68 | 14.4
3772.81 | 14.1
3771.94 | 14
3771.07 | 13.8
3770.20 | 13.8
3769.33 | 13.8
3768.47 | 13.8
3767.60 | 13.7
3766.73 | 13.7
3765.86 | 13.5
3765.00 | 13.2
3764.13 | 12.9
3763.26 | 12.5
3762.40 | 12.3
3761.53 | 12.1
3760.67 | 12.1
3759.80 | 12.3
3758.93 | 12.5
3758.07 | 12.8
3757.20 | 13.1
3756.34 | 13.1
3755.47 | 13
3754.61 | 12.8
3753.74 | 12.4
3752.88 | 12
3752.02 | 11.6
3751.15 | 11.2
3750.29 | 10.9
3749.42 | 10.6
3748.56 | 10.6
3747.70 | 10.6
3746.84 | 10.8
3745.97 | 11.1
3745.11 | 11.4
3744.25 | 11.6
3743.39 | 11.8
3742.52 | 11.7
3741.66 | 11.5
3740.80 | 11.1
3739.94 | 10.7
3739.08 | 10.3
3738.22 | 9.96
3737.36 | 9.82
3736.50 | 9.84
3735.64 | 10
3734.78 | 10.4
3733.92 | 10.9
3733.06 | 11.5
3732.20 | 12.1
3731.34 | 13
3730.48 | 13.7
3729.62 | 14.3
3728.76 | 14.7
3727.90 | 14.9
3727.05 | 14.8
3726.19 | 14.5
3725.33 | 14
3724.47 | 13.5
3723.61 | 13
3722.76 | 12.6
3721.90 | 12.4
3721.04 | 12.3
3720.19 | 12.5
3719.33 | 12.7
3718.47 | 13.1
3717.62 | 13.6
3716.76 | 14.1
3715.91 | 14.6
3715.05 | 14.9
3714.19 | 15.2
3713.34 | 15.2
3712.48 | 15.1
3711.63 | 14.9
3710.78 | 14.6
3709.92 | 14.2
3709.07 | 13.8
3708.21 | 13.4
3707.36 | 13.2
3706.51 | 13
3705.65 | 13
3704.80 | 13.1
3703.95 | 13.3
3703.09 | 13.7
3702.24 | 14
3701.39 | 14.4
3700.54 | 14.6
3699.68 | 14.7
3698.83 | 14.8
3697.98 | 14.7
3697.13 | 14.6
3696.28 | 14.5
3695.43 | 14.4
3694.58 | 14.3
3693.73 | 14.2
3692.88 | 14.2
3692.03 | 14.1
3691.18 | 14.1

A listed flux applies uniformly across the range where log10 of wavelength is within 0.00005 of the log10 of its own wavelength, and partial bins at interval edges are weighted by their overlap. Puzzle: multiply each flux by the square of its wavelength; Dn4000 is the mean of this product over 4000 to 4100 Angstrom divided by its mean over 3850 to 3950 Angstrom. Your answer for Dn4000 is 1.82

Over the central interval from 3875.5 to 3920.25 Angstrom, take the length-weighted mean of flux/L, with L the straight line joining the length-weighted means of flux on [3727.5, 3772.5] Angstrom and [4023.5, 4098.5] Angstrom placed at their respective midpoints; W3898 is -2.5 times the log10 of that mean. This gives 0.17 mag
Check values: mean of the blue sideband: 12.2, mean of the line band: 14.9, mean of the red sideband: 23.2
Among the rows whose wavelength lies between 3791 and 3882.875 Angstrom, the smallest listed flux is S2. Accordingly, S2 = 9.42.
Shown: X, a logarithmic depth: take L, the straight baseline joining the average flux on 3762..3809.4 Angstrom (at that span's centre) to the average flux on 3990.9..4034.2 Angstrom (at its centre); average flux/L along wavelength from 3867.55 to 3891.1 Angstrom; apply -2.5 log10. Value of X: 0.369 mag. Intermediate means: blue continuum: 14.4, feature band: 12.9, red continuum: 23.5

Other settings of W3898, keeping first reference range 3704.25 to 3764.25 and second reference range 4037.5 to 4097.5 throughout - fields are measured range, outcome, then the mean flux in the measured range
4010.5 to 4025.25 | -0.154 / 25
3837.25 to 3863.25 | 0.326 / 12.1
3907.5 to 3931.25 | 0.185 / 15.6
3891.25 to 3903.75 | 0.178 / 15.1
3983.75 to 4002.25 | -0.055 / 22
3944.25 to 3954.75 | 0.115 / 17.5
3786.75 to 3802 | 0.102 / 13.2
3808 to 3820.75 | 0.080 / 14.1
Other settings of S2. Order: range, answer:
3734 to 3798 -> 9.82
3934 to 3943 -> 7.4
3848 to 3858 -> 12.4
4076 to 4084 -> 22.9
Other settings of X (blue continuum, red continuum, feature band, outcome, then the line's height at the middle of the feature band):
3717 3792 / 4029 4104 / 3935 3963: 0.290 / 19.2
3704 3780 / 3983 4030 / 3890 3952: 0.335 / 19.9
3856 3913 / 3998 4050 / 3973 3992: 0.128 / 20.7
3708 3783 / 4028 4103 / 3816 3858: 0.354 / 15.9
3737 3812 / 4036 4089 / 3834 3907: 0.271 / 16.7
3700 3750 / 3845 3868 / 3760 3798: -0.114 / 12.8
